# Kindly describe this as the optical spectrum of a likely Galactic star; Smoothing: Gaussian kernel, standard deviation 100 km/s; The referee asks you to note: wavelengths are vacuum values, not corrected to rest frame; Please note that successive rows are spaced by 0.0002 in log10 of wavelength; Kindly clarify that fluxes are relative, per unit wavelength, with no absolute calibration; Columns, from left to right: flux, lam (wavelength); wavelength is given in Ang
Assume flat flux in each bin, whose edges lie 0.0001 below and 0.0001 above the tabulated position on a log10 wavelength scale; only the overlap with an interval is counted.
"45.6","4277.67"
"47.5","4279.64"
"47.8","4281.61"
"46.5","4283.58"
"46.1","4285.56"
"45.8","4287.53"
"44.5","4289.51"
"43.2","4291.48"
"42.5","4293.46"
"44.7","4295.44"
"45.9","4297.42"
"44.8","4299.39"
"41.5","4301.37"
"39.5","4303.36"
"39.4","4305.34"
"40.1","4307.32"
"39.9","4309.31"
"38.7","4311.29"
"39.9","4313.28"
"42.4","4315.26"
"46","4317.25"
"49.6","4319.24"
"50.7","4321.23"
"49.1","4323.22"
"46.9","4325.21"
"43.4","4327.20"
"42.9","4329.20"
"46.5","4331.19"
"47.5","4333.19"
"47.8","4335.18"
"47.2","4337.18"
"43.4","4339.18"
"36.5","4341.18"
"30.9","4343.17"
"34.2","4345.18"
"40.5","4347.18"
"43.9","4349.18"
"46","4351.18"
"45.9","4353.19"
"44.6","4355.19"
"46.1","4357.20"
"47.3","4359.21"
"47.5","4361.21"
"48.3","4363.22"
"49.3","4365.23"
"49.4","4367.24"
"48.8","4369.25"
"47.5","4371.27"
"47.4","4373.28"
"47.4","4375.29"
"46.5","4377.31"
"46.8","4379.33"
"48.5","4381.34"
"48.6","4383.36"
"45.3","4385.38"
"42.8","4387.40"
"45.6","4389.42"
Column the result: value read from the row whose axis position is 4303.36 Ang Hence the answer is 39.5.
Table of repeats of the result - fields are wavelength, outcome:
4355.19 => 44.6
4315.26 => 42.4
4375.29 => 47.4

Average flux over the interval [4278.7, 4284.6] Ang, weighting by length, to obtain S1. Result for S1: 47.2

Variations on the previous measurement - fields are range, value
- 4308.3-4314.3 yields 39.5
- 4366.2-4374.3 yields 48.3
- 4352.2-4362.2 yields 46.3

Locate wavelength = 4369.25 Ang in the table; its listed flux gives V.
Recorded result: 48.8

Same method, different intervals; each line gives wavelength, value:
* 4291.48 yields 43.2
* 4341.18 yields 36.5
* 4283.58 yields 46.5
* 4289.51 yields 44.5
